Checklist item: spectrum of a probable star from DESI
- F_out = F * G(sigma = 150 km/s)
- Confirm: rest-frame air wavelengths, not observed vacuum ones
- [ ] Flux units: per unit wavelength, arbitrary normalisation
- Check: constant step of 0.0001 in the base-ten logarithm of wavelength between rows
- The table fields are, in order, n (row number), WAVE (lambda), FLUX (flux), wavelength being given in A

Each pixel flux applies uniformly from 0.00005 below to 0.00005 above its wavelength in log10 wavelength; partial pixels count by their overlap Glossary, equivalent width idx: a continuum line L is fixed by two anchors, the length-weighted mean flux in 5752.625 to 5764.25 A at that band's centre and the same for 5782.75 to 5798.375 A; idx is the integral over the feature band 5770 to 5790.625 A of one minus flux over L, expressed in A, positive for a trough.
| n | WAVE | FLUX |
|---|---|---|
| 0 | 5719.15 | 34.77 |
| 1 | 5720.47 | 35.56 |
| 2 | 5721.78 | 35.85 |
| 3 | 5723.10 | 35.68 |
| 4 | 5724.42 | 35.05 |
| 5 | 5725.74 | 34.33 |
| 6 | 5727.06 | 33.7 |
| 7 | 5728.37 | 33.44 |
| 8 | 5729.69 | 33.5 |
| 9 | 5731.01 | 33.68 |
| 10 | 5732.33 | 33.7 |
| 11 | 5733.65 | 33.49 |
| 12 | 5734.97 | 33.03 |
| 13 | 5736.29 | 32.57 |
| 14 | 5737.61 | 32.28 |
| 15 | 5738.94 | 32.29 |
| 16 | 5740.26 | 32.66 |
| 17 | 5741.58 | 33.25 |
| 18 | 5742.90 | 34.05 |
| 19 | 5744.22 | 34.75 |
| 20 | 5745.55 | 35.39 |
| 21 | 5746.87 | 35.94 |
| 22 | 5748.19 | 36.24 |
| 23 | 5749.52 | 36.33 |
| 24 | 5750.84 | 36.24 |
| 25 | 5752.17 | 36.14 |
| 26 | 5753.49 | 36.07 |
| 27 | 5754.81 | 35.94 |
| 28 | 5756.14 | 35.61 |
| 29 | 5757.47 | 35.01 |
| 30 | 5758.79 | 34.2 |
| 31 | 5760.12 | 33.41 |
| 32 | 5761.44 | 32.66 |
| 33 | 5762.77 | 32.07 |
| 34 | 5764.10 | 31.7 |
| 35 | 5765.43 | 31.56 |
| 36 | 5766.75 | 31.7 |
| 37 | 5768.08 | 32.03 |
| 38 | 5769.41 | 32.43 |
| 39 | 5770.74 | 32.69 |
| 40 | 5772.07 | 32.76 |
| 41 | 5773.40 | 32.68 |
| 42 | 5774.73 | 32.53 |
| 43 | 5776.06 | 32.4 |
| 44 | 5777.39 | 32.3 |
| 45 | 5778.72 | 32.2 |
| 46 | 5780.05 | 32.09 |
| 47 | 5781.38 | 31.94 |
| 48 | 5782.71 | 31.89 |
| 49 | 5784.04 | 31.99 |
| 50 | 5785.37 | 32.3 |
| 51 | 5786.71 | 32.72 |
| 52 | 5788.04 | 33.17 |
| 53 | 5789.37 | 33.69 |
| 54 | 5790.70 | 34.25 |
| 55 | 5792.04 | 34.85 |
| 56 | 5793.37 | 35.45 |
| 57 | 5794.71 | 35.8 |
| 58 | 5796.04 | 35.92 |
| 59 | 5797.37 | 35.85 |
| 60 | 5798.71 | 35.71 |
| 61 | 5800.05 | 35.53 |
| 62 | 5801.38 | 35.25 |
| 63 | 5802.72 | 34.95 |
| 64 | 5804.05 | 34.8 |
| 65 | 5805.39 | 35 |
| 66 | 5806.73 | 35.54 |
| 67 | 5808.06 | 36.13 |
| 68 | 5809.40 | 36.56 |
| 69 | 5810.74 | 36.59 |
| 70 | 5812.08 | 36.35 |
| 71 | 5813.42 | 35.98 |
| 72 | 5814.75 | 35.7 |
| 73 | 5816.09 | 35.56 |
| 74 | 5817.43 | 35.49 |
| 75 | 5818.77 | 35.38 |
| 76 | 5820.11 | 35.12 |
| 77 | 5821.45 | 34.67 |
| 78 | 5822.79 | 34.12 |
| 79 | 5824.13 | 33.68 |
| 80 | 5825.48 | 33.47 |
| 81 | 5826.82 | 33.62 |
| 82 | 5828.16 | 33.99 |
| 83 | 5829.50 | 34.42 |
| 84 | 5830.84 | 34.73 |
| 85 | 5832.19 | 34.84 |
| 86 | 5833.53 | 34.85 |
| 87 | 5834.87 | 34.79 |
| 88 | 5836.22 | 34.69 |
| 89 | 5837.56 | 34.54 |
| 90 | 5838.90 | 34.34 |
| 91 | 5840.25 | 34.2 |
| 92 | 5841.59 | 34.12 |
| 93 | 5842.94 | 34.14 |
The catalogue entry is 1.0 A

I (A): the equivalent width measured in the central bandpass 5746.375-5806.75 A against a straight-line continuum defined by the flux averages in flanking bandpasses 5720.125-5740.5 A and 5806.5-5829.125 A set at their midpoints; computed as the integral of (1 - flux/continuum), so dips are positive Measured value 1.0 A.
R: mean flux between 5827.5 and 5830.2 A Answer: 34.3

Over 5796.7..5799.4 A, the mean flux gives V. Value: 35.7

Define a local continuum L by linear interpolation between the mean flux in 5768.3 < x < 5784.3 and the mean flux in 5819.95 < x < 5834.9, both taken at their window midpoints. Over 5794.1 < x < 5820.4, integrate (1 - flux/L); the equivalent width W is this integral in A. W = -1.68 A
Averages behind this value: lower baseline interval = 32.3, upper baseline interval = 34.3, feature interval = 35.7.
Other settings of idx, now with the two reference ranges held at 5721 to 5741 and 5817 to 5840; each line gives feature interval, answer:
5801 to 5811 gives -0.4 A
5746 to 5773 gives -0.1 A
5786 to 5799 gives -0.2 A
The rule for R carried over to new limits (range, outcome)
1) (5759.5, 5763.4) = 32.7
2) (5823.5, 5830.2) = 33.8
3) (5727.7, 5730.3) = 33.6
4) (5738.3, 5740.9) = 32.5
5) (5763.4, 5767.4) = 31.7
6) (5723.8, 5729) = 34.2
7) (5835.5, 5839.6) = 34.5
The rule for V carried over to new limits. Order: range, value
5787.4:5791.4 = 33.7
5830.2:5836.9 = 34.8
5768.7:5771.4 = 32.5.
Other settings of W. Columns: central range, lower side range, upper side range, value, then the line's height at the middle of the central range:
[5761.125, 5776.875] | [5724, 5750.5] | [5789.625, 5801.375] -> 1.1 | 34.7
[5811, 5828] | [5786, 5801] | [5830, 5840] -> -0.1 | 34.7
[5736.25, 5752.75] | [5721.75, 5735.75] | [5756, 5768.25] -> -0.5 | 33.5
